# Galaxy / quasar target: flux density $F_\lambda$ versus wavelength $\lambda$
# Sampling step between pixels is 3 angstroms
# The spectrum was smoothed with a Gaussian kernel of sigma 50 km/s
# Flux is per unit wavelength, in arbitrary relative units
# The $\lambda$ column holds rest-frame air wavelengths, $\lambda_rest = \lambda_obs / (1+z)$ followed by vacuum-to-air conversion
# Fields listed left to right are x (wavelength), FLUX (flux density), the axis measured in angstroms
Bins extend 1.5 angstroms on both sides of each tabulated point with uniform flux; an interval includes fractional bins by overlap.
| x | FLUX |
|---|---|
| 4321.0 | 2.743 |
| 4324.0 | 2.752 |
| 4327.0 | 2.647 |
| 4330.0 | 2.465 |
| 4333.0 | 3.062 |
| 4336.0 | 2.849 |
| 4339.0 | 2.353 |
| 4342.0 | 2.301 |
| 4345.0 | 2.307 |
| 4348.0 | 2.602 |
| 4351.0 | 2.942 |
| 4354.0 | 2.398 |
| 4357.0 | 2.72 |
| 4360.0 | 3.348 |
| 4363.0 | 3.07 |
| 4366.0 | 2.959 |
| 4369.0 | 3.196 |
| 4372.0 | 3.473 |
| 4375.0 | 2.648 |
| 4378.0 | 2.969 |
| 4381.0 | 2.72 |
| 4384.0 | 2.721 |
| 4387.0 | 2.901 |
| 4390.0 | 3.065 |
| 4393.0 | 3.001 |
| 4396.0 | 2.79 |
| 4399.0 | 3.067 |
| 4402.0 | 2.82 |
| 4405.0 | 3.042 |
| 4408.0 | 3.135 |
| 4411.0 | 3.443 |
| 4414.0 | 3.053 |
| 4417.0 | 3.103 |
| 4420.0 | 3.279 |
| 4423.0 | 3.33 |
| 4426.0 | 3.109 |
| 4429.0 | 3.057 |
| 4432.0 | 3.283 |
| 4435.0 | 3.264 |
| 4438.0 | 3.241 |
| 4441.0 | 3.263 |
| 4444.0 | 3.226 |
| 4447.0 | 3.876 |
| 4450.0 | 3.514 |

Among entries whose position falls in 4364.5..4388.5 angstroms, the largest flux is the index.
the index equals 3.473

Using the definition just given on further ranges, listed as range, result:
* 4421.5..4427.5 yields 3.33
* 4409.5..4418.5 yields 3.443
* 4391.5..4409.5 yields 3.135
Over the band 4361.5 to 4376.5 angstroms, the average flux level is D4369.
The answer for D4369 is 3.07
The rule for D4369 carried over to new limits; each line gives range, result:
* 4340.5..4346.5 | 2.3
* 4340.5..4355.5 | 2.51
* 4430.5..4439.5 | 3.26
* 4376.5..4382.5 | 2.84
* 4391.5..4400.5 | 2.95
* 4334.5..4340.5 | 2.6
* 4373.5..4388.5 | 2.79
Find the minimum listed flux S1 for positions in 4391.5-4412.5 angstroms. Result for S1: 2.79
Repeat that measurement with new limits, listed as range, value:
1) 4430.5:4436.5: 3.264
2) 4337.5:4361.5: 2.301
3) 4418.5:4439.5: 3.057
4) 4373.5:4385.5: 2.648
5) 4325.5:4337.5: 2.465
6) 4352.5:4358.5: 2.398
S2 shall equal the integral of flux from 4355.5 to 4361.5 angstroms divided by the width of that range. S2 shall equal 3.03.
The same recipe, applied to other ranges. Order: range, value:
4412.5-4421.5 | 3.15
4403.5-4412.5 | 3.21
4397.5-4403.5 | 2.94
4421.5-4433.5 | 3.19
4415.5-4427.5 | 3.21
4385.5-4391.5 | 2.98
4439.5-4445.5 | 3.24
